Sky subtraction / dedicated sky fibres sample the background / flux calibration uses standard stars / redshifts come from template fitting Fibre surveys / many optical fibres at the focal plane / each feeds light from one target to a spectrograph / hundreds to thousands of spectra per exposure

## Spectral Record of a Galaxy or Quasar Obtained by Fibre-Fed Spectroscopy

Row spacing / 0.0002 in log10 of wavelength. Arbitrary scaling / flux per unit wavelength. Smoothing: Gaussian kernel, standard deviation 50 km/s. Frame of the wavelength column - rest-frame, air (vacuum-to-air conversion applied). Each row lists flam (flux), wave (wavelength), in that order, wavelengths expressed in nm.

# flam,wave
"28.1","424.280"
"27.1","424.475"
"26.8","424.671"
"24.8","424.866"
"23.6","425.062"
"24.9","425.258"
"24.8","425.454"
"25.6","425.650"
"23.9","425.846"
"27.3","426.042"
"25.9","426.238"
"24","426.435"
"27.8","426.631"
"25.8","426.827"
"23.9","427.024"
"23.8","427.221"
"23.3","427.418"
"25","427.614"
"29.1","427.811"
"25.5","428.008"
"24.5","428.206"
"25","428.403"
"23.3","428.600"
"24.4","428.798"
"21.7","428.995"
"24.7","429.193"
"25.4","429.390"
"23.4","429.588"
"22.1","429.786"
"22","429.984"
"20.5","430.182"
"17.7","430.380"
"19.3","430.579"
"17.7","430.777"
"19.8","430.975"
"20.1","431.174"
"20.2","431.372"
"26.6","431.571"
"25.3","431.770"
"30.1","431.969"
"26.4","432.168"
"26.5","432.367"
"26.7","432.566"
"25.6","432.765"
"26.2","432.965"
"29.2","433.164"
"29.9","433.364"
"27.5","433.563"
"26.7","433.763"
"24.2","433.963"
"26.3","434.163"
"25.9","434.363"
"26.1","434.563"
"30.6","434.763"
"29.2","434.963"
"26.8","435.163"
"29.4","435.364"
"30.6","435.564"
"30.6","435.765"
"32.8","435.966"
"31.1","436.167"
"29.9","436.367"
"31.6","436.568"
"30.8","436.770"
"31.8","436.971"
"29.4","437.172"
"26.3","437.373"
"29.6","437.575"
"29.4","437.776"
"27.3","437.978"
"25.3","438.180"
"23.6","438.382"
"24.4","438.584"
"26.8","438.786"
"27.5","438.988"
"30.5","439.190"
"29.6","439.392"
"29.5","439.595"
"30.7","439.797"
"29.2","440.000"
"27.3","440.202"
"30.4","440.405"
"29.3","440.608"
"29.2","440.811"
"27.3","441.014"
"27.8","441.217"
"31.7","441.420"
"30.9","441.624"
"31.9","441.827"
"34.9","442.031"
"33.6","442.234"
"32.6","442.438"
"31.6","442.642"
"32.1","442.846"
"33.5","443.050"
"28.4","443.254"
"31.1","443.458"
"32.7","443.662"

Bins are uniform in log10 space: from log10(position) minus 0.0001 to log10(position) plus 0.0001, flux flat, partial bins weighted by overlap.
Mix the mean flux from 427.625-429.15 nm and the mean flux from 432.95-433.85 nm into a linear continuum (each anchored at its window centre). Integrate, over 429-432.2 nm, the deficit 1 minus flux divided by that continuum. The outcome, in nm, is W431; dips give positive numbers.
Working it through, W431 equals 0.46 nm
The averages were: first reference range 24.8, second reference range 28.1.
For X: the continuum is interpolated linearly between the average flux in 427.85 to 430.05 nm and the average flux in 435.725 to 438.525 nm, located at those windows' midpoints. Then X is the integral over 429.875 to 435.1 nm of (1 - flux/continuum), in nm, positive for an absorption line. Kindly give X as 0.28 nm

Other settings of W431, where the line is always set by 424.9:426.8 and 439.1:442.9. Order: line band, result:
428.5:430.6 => 0.33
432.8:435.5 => 0.06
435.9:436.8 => -0.07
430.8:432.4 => 0.20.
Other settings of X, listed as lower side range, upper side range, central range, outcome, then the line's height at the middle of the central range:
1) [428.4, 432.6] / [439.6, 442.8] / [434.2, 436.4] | -0.24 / 26.4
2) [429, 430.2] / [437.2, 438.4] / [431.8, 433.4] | -0.18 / 24.6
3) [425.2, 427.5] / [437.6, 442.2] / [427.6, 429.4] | 0.06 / 25.7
